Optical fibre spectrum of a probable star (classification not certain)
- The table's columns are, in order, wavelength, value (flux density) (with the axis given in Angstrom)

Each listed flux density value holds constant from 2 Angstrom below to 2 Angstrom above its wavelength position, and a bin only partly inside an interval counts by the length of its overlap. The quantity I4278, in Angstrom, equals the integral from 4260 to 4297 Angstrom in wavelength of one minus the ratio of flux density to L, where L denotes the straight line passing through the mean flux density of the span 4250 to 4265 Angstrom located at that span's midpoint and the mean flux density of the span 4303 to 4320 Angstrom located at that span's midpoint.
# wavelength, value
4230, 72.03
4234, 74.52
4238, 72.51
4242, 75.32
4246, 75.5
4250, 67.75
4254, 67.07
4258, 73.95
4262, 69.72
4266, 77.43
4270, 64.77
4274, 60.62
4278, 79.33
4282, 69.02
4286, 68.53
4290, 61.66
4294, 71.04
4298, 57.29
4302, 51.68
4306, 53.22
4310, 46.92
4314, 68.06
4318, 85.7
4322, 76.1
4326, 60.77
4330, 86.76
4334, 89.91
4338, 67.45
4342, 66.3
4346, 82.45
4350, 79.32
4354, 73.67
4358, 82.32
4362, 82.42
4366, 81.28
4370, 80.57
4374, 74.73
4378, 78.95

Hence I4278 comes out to -0.8 Angstrom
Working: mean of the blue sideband 70.4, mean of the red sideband 62.8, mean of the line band 68.8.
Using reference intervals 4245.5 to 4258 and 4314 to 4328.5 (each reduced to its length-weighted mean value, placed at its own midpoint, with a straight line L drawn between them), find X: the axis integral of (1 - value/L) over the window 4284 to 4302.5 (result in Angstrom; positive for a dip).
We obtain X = 2.4 Angstrom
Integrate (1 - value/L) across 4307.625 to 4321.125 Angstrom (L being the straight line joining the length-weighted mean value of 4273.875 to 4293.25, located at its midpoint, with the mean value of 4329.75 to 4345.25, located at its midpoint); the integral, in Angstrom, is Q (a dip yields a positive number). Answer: 1.2 Angstrom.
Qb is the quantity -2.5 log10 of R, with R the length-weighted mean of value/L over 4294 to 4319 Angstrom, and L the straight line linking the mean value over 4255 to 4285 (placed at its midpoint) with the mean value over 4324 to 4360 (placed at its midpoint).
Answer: 0.22 mag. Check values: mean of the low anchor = 70.5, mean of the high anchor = 76.6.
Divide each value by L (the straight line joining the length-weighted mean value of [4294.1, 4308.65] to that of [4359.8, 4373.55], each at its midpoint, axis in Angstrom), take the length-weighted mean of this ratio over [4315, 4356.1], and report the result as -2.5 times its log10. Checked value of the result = -0.121 mag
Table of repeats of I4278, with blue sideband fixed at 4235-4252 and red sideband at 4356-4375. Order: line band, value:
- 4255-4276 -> 1.43 Angstrom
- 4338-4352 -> 0.79 Angstrom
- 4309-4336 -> 1.20 Angstrom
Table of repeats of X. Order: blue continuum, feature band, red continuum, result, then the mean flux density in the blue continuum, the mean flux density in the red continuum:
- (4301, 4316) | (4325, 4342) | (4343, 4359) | -1.8 Angstrom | 55.2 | 78.4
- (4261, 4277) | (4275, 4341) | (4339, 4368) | 4.3 Angstrom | 68.7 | 77.9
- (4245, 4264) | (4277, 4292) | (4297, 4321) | -0.8 Angstrom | 70.6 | 61.3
